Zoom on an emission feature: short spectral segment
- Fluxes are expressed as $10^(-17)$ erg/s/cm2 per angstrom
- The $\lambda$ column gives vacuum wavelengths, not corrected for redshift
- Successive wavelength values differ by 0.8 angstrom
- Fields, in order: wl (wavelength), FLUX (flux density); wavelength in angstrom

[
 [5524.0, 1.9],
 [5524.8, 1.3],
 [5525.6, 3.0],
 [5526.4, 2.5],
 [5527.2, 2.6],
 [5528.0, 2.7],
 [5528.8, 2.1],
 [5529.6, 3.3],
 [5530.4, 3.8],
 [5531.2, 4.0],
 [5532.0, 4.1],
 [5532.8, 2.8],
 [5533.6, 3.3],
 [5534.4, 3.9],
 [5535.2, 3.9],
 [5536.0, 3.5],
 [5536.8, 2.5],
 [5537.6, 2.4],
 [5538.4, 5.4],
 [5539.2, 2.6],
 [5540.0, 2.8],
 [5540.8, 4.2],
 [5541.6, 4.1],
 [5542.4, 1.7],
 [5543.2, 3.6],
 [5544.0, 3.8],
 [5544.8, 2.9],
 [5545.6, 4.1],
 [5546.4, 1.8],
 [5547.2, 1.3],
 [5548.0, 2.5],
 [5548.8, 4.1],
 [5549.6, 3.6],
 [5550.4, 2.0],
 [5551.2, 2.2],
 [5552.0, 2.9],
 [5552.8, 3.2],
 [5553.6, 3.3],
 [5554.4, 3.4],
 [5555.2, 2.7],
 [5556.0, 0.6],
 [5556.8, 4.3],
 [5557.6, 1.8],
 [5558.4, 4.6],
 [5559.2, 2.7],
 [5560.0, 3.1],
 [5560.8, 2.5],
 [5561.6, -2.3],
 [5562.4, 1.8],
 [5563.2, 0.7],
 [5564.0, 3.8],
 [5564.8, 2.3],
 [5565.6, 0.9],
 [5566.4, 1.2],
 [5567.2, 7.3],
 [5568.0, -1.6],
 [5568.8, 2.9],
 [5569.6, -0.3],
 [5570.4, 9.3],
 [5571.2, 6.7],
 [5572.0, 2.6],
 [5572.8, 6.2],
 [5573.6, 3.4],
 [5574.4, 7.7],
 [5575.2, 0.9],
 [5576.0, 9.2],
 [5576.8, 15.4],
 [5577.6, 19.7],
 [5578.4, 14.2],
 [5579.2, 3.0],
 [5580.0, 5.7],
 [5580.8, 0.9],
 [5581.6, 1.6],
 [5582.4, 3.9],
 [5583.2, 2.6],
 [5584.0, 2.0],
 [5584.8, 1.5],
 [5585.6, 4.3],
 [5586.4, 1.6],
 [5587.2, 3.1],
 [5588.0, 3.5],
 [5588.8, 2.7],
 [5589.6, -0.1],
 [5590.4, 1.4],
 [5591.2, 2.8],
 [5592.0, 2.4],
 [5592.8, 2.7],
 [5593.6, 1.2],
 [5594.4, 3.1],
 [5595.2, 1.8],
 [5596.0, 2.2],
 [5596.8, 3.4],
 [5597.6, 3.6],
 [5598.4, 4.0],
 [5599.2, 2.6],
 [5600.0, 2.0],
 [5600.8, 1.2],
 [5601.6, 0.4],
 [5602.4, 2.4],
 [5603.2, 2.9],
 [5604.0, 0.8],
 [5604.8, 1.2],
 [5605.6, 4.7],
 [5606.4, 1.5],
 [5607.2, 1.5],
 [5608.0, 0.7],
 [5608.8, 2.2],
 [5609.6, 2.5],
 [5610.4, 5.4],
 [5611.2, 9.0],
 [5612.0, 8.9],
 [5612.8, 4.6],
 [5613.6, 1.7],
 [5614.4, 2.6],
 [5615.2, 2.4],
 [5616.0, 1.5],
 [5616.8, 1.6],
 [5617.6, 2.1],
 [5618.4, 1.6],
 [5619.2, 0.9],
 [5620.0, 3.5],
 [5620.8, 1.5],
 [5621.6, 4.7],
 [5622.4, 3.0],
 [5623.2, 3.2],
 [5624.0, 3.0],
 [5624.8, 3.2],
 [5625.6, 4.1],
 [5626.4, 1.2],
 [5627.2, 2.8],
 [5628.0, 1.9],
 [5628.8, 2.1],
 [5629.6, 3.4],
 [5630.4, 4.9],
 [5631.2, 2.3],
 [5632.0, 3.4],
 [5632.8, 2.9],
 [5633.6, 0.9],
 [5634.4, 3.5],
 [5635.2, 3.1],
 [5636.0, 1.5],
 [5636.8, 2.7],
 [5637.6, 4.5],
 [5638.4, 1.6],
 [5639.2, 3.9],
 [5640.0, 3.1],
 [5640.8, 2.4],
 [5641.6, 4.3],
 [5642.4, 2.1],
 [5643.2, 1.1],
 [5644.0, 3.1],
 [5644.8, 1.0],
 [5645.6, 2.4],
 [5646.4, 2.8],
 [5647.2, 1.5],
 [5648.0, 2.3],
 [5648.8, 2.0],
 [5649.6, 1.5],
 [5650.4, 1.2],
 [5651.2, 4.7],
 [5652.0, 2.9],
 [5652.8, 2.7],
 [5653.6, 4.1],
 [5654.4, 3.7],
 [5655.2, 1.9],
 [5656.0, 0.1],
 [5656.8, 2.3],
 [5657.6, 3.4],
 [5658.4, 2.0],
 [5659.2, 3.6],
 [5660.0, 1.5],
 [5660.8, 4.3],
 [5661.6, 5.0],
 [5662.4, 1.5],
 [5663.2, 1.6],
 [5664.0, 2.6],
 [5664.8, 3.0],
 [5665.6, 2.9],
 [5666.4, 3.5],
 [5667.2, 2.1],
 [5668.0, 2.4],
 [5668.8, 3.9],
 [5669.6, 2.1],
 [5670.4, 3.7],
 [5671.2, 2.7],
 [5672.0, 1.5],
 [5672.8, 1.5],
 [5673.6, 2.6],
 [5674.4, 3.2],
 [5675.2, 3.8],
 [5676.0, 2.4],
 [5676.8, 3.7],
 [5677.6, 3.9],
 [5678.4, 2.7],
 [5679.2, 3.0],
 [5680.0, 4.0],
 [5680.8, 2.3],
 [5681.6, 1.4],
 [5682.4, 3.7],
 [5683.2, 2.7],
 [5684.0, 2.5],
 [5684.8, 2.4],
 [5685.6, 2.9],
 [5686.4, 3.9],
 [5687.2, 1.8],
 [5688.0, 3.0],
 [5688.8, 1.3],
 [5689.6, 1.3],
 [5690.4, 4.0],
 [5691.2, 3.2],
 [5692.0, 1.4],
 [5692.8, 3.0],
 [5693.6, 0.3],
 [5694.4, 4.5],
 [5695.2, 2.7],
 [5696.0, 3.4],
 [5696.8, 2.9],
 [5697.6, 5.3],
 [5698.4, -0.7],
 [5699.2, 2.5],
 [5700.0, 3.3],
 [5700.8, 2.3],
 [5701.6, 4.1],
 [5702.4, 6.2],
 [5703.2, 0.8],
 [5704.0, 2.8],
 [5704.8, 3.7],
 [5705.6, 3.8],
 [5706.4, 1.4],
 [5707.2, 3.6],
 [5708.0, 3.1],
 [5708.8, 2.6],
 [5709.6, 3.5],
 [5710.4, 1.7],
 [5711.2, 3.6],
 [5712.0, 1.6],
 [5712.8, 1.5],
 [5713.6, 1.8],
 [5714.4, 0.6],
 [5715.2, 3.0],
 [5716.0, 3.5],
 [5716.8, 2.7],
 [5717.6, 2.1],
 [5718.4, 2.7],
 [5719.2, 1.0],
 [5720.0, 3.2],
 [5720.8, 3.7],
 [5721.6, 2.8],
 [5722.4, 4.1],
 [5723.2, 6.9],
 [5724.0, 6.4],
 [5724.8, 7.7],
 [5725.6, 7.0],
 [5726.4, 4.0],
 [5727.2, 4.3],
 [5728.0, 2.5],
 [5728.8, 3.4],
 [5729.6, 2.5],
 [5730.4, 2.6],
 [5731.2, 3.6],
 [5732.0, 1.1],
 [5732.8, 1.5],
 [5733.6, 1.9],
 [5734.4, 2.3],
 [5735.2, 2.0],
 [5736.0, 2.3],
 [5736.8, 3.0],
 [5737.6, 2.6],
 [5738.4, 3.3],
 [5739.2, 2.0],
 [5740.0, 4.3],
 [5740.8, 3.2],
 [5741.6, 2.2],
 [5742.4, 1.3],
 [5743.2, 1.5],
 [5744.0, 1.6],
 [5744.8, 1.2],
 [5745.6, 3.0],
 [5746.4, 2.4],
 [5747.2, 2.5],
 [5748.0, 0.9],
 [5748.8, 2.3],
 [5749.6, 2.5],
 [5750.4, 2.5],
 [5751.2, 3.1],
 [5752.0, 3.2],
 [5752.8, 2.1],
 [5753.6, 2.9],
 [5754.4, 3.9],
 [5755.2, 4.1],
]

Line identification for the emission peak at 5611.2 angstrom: H-beta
